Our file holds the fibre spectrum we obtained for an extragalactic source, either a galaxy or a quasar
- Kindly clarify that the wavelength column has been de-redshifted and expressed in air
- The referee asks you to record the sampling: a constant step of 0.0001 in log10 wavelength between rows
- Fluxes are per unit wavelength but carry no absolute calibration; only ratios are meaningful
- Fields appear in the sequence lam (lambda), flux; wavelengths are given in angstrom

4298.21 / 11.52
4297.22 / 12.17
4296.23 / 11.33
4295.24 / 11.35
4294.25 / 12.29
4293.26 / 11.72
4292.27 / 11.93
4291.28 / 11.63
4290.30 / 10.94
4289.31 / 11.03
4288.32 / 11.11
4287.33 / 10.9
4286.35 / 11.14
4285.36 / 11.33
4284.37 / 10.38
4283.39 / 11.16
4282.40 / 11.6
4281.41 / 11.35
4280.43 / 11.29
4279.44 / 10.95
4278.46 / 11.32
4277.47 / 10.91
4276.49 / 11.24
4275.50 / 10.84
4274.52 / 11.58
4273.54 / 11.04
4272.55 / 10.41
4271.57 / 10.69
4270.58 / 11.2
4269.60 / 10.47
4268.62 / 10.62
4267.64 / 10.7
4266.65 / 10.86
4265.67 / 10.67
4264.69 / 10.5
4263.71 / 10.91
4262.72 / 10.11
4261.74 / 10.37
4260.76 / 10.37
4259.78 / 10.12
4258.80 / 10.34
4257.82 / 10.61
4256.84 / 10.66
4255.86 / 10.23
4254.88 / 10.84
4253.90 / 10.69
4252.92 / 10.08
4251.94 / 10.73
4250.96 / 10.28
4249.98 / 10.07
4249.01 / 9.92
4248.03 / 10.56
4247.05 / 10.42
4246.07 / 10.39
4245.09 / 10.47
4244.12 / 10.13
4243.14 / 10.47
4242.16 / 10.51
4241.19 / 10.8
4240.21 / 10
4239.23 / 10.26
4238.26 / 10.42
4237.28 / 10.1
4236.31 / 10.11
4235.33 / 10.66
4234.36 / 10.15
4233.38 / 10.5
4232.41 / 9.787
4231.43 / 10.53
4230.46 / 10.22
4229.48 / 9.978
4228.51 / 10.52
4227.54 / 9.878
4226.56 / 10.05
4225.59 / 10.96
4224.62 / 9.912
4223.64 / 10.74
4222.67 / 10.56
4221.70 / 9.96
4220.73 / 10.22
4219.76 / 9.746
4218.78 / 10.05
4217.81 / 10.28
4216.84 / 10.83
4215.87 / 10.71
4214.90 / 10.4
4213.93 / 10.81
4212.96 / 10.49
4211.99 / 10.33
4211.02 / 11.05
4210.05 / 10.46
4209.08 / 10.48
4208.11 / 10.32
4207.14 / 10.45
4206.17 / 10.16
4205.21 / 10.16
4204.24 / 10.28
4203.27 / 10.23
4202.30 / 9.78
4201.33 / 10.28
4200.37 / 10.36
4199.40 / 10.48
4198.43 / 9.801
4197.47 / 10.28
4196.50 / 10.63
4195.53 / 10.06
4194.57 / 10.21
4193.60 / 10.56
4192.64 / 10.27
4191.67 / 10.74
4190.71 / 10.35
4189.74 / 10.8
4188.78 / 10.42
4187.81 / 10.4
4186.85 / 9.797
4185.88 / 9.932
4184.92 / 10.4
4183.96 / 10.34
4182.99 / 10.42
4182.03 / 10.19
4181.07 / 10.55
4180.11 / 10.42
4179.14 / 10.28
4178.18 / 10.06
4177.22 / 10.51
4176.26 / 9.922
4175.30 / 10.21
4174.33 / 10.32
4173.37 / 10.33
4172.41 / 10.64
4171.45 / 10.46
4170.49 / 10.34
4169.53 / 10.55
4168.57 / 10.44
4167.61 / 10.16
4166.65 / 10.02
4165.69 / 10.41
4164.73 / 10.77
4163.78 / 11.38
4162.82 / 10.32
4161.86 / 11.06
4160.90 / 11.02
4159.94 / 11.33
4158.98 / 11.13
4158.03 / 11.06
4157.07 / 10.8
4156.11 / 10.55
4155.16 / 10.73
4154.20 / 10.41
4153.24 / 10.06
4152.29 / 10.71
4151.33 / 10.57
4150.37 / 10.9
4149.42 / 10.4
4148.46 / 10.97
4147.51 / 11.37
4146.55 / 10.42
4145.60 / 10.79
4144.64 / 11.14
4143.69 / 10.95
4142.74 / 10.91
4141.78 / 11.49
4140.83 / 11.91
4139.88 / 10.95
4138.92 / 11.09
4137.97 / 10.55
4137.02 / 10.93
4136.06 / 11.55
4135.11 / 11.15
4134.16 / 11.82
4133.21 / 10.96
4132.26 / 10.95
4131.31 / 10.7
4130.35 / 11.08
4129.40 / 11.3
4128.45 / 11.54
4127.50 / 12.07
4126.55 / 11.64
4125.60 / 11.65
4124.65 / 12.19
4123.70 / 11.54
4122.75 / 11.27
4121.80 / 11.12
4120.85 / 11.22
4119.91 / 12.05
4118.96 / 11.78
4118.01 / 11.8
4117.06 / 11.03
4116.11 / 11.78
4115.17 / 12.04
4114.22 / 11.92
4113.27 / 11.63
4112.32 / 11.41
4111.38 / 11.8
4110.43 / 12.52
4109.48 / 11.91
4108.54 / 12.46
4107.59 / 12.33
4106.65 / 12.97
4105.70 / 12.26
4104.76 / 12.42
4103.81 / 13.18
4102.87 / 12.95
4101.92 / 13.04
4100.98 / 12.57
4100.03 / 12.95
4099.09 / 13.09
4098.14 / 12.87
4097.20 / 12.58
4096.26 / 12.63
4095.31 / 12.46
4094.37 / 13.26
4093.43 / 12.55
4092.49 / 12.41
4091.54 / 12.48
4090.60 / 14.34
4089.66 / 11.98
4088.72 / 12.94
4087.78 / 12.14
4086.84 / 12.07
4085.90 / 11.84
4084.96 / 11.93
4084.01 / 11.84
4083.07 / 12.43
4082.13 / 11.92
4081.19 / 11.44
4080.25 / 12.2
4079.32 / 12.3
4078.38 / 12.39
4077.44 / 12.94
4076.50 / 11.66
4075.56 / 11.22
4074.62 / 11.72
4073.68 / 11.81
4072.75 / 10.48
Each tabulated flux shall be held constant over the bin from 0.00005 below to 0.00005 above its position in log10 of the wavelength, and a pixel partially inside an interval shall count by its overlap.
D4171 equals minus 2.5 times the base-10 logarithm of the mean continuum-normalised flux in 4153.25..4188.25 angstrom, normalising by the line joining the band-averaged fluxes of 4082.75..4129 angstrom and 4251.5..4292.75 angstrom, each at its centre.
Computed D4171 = 0.118 mag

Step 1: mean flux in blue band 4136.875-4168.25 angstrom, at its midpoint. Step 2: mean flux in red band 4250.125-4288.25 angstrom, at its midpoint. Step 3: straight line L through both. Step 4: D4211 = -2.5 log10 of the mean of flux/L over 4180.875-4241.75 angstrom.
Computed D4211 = 0.05 mag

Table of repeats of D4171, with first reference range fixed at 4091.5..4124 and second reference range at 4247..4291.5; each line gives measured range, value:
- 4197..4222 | 0.10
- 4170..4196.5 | 0.12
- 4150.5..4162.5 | 0.10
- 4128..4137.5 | 0.08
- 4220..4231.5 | 0.09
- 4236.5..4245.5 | 0.07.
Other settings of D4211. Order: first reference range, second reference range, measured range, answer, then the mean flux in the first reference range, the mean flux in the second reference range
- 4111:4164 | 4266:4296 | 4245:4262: 0.075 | 11.2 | 11.1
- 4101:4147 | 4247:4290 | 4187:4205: 0.089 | 11.6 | 10.7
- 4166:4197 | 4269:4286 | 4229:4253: 0.048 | 10.3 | 11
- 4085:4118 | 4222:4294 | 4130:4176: 0.100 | 12.4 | 10.6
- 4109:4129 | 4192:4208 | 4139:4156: 0.033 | 11.7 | 10.3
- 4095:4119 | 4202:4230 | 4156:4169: 0.055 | 12.3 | 10.3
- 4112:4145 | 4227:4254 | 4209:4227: 0.010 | 11.4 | 10.3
